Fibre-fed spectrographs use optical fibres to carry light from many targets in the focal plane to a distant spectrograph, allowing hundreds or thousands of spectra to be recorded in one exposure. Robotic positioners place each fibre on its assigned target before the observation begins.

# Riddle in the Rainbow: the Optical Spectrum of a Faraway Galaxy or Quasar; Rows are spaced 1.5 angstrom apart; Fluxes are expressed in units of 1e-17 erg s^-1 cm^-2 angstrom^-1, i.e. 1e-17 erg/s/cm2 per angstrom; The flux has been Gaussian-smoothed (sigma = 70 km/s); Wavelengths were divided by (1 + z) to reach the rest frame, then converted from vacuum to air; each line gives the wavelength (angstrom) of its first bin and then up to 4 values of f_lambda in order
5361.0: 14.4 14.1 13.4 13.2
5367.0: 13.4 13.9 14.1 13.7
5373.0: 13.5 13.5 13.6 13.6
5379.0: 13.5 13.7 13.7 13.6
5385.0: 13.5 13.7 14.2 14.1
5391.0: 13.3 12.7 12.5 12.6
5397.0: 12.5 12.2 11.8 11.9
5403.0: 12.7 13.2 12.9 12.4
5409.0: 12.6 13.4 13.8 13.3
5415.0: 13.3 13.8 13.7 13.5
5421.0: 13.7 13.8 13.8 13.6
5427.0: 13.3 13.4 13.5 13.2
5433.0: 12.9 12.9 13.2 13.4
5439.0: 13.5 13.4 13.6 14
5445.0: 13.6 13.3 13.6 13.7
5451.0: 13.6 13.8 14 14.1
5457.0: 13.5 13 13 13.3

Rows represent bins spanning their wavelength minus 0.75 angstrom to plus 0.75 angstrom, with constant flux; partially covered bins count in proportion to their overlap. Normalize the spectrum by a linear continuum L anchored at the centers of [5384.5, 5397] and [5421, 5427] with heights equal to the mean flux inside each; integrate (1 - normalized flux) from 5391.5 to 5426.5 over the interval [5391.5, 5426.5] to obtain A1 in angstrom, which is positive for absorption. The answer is 1.2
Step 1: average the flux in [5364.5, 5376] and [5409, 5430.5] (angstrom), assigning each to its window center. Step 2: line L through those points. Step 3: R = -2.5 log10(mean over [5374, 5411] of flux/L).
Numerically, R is 0.04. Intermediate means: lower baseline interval 13.6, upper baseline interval 13.5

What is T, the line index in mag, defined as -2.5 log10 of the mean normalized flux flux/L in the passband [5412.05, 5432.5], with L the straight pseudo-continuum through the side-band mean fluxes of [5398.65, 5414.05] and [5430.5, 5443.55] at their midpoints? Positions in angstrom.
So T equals -0.04 mag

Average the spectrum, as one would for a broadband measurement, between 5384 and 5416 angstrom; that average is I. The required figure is 13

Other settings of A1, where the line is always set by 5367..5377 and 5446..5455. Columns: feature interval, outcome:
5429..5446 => 0.4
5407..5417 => 0.3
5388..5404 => 1.1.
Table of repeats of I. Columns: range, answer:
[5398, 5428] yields 13.1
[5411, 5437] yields 13.5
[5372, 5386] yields 13.6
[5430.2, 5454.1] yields 13.5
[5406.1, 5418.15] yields 13.2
